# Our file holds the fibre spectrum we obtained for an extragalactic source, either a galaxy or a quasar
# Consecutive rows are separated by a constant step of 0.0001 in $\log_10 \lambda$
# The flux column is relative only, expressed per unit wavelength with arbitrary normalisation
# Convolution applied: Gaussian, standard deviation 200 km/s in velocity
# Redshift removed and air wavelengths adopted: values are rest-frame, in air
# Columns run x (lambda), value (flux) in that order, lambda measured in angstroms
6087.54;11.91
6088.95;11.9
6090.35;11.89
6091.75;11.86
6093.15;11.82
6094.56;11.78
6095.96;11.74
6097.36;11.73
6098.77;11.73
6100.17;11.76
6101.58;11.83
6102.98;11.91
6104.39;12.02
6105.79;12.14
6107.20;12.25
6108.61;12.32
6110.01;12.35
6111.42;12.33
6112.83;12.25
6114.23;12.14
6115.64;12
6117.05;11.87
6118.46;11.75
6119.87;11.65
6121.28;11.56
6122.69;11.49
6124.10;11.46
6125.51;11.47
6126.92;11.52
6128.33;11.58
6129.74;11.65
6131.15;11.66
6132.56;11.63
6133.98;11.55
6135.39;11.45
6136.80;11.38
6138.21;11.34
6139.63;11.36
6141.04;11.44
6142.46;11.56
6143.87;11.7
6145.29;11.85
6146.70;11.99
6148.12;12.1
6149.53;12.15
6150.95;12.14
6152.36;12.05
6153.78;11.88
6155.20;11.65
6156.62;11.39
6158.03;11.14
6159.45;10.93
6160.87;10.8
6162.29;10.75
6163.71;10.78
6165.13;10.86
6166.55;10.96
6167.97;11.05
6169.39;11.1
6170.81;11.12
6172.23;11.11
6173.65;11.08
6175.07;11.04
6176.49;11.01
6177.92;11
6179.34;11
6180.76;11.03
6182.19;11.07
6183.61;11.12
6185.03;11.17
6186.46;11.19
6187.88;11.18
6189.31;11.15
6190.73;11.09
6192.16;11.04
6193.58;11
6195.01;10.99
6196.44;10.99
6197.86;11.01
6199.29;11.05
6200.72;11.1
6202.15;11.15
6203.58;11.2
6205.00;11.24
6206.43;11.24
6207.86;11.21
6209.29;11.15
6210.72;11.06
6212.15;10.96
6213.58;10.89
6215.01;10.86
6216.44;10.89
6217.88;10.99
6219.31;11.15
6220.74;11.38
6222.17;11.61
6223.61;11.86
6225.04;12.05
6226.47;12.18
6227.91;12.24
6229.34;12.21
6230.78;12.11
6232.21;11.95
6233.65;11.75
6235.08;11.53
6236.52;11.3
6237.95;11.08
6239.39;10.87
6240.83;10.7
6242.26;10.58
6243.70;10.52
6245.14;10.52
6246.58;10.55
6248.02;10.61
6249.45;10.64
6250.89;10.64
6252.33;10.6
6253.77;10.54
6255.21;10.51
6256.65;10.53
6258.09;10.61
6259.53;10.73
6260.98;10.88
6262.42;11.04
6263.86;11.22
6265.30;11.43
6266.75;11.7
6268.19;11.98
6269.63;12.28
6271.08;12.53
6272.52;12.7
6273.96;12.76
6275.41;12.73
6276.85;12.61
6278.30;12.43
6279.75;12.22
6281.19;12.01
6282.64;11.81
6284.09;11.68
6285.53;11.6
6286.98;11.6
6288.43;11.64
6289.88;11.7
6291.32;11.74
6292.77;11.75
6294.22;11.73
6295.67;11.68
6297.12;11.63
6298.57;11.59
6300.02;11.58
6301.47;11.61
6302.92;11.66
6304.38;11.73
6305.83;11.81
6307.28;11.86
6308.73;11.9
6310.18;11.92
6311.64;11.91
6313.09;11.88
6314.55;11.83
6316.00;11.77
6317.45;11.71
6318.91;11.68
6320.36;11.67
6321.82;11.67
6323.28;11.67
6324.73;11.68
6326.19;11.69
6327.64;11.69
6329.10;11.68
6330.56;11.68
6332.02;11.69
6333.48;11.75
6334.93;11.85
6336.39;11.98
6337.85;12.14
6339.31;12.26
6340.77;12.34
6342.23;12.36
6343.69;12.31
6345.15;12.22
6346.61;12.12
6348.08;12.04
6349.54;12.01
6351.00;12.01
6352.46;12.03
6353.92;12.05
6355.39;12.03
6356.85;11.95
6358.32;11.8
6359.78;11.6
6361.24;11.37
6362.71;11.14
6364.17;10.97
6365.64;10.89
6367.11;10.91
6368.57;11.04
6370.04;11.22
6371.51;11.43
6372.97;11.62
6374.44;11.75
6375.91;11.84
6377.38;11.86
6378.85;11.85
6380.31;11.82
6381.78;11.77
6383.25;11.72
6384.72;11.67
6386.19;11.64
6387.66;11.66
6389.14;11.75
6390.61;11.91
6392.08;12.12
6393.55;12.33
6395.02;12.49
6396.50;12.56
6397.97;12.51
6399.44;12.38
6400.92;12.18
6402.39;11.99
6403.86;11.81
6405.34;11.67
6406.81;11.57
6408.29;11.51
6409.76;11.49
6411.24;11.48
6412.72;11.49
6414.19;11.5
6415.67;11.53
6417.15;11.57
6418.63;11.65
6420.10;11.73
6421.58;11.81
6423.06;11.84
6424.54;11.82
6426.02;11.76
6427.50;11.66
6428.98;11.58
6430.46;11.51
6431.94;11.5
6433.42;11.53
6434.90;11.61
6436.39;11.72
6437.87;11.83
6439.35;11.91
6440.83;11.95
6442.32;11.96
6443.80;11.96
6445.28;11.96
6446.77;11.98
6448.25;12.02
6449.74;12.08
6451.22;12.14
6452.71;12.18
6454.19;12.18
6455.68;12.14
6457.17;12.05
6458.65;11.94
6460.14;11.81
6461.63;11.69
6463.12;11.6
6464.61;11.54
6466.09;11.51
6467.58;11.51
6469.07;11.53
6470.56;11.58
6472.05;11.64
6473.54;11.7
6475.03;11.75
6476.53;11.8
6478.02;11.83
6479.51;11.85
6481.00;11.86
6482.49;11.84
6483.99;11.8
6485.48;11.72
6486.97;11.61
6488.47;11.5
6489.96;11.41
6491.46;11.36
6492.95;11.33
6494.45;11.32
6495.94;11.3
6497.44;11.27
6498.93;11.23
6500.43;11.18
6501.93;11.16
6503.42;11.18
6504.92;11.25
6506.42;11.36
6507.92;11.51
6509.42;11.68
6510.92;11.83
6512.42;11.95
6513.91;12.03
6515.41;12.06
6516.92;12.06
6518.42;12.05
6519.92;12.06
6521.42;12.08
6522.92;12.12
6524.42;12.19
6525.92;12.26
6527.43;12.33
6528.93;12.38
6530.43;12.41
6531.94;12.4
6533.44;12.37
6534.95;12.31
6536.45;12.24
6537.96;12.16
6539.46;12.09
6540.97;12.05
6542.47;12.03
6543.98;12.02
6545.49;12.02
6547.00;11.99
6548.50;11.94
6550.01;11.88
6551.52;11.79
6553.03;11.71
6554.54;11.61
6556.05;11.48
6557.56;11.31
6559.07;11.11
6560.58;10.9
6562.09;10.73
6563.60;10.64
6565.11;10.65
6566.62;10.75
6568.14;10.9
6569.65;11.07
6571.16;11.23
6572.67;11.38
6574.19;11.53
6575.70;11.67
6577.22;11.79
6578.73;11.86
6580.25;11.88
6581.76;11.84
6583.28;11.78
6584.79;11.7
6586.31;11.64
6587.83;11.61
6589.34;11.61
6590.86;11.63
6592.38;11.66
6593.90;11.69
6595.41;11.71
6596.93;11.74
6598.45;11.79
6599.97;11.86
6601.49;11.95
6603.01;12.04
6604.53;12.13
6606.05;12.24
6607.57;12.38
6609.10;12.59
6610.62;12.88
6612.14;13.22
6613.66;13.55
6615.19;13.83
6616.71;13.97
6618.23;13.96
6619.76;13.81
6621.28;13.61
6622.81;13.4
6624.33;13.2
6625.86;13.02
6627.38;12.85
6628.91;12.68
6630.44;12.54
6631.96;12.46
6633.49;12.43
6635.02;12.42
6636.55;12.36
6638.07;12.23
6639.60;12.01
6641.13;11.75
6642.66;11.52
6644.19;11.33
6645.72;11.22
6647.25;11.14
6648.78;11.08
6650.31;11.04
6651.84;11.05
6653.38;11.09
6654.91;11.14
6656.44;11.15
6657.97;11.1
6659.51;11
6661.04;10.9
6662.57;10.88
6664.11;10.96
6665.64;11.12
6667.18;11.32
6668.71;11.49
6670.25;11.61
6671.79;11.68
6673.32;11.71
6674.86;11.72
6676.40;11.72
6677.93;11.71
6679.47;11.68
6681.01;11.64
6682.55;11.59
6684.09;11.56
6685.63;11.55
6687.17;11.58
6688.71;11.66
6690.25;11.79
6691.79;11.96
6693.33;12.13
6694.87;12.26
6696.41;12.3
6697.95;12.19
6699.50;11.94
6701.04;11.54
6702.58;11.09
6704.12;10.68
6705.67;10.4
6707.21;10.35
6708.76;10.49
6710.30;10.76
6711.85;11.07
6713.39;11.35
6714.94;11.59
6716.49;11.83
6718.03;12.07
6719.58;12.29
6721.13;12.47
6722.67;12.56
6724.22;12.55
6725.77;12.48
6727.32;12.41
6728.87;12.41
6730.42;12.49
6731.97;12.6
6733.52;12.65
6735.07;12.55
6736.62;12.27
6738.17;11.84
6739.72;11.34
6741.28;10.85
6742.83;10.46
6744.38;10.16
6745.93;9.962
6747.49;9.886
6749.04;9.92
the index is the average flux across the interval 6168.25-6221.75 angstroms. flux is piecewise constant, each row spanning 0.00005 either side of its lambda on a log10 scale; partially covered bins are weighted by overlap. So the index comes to 11.1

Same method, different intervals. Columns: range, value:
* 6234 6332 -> 11.5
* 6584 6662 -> 12.1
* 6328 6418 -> 11.8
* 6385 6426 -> 11.8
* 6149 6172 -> 11.3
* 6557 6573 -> 11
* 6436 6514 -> 11.7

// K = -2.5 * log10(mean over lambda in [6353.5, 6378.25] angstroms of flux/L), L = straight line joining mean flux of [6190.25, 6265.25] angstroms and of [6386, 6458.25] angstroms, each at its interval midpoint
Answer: 0.01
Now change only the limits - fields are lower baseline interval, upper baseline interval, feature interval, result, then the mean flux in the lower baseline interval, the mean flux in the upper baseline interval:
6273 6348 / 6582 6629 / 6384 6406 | 0.00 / 11.9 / 12.5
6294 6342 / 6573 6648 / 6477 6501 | 0.05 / 11.8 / 12.3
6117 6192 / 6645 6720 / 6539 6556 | -0.05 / 11.4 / 11.4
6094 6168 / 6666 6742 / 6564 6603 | 0.02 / 11.7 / 11.7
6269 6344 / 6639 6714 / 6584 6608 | -0.03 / 11.9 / 11.4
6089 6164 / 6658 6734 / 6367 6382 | 0.01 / 11.7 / 11.7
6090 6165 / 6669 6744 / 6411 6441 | 0.00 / 11.7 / 11.7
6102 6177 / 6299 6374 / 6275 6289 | -0.03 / 11.6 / 11.8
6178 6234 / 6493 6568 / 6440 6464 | -0.03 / 11.3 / 11.7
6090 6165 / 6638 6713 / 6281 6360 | -0.02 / 11.7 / 11.4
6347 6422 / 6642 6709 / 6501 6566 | -0.02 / 11.7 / 11.4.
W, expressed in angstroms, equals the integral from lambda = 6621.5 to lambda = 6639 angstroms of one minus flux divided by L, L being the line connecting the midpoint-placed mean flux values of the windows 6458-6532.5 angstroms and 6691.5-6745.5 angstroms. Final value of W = -1.5 angstroms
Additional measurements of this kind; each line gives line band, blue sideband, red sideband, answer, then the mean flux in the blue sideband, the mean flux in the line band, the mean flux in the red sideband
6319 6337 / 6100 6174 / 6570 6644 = 0.2 angstroms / 11.6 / 11.7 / 12.3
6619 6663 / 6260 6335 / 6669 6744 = -0.8 angstroms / 11.8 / 12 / 11.7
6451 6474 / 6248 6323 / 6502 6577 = -0.2 angstroms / 11.6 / 11.8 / 11.7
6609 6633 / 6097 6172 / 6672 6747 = -3.2 angstroms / 11.6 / 13.2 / 11.7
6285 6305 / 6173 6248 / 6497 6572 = -0.6 angstroms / 11.2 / 11.7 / 11.7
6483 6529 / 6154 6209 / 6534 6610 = -0.4 angstroms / 11.1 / 11.7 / 11.7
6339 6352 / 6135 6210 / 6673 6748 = -0.9 angstroms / 11.3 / 12.2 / 11.6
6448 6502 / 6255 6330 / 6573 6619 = 1.5 angstroms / 11.7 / 11.7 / 12.2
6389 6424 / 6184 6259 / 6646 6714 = -2.0 angstroms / 11.1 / 11.9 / 11.4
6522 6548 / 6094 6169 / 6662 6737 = -1.1 angstroms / 11.7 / 12.2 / 11.7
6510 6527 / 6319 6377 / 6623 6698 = -0.5 angstroms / 11.7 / 12.1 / 11.7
